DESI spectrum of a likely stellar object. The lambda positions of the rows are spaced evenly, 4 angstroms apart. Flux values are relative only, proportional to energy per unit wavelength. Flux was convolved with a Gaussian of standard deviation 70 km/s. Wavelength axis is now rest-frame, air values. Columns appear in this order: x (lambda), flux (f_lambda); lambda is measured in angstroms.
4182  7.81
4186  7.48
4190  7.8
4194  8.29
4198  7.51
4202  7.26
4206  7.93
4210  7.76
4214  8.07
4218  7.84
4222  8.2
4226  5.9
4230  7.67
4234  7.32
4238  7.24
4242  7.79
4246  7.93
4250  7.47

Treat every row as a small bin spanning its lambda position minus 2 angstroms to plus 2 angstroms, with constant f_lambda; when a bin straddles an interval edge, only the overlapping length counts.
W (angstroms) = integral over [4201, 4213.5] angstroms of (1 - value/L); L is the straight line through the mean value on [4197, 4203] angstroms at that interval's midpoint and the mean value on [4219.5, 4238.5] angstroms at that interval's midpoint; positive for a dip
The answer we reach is -0.6 angstroms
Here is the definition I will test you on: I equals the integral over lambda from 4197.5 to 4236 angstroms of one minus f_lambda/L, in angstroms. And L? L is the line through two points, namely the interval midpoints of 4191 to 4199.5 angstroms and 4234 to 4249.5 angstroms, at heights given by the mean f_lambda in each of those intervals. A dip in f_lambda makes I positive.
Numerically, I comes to 1.1 angstroms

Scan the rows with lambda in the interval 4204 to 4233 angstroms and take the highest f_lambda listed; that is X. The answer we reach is 8.2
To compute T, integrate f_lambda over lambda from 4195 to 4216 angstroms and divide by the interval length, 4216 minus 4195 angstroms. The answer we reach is 7.73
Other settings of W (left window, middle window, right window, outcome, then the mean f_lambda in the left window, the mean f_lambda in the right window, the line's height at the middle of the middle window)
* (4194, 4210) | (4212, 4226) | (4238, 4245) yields -0.1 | 7.68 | 7.65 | 7.67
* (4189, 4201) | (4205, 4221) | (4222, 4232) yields -1.1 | 7.82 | 7.07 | 7.4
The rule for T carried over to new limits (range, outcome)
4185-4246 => 7.62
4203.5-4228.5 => 7.61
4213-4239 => 7.45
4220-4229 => 7.12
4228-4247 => 7.57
